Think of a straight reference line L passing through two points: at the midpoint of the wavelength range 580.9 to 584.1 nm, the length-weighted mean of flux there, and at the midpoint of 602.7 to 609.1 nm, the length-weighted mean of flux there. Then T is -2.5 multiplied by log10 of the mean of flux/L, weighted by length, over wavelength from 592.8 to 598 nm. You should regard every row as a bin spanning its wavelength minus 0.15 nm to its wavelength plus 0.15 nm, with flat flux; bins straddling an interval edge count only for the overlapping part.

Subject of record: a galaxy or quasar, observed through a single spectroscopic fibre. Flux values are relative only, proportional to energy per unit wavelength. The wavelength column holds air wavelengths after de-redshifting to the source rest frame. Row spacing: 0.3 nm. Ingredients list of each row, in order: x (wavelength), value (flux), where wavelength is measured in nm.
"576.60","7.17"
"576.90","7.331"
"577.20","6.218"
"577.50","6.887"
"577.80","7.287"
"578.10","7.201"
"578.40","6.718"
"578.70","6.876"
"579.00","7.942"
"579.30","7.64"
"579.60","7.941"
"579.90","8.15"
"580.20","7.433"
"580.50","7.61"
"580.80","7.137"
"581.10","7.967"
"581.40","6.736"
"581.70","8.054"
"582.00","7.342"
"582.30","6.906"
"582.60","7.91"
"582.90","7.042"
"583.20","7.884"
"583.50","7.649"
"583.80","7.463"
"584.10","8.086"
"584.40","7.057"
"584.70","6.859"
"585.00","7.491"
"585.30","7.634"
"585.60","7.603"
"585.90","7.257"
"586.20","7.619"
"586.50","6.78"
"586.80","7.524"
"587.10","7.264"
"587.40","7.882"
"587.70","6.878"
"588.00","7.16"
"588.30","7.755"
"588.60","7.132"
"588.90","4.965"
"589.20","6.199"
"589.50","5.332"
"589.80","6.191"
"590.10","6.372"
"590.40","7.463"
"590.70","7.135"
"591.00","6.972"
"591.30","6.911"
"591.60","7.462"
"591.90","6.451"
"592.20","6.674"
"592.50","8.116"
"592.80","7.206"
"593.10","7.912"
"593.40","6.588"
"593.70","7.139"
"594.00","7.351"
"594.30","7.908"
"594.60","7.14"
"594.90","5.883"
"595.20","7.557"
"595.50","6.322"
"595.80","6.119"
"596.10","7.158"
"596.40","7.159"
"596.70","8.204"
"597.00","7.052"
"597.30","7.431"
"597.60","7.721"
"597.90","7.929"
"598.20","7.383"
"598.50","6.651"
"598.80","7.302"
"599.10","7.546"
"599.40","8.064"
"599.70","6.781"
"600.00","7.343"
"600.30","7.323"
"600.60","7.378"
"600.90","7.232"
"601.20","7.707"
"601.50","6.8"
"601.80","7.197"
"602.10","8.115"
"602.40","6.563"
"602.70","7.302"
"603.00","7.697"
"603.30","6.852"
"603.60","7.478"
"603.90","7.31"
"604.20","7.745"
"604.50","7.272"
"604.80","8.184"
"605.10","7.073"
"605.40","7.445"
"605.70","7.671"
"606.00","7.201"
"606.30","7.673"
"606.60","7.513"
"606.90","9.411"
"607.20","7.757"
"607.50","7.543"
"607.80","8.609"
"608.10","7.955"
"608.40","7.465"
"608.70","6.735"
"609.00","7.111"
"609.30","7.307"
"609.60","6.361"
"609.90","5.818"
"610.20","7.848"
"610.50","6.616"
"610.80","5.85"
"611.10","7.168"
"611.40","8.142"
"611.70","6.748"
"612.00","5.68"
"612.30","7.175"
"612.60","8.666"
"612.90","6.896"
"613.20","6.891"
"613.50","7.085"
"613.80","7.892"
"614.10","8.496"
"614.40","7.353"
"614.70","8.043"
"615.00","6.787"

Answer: 0.05 mag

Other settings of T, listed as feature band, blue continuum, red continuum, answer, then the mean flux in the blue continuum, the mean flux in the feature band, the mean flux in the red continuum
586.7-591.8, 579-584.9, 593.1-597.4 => 0.07 mag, 7.53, 6.85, 7.1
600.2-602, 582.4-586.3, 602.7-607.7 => 0.04 mag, 7.5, 7.29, 7.61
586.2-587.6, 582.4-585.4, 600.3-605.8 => 0.02 mag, 7.5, 7.37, 7.39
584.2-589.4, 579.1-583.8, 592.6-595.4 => 0.04 mag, 7.56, 7.11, 7.19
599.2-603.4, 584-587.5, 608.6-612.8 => -0.03 mag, 7.41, 7.32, 6.95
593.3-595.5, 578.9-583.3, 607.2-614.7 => 0.06 mag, 7.57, 7.04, 7.25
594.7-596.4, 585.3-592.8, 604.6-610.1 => 0.08 mag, 6.98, 6.67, 7.49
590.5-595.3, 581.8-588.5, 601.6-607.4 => 0.05 mag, 7.41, 7.15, 7.54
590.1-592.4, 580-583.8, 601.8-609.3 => 0.08 mag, 7.48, 6.99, 7.56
